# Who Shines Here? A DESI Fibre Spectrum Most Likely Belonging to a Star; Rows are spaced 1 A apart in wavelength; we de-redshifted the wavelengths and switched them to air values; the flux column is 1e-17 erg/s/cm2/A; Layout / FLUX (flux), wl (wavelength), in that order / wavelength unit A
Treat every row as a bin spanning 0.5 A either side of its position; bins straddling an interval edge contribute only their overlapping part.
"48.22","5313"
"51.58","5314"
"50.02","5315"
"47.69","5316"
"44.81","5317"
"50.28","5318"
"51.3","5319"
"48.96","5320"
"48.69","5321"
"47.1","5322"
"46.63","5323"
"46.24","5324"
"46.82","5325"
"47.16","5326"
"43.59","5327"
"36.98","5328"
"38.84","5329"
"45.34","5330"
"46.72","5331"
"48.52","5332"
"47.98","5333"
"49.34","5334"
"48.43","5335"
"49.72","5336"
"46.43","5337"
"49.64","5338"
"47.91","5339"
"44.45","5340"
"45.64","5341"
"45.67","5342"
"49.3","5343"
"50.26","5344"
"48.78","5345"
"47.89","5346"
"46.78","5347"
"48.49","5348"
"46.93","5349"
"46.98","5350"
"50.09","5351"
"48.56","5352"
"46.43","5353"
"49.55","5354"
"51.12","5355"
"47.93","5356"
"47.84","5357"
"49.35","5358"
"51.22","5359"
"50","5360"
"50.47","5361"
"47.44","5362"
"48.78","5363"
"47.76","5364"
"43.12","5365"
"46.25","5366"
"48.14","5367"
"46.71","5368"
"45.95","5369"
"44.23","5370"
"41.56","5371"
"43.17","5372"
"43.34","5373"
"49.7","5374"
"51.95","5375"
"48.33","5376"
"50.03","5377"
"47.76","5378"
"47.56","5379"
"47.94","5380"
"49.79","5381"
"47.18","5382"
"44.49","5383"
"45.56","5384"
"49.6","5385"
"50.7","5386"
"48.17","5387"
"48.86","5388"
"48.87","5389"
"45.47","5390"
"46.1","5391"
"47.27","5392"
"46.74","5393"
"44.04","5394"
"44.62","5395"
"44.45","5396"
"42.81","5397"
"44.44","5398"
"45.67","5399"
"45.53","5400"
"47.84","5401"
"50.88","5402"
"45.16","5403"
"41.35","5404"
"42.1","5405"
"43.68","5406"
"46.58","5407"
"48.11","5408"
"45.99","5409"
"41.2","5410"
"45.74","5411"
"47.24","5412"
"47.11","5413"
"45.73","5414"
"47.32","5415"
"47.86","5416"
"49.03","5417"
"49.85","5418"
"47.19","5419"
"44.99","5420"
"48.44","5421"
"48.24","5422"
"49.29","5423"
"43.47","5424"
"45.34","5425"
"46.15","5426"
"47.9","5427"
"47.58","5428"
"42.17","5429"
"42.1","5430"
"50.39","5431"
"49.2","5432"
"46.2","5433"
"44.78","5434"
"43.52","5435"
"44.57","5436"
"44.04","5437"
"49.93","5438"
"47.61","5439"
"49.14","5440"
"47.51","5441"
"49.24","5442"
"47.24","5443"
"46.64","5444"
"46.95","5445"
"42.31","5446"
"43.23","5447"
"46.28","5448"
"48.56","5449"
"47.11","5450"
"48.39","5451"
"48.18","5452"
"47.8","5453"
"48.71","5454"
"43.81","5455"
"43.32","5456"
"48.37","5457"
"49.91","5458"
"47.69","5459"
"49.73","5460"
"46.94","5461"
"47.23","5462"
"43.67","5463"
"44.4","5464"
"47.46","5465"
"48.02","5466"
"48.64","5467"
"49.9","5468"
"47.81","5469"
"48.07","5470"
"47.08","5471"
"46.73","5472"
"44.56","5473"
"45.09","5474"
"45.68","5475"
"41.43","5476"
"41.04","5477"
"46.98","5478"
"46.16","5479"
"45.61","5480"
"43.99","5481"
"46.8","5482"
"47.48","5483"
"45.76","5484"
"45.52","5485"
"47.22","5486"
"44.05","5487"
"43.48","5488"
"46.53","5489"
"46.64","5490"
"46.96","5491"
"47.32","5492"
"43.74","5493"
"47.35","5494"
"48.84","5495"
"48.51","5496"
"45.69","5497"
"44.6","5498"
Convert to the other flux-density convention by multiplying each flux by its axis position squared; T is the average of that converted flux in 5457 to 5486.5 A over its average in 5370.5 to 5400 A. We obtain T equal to 1.03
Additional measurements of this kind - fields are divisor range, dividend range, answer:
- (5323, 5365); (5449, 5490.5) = 1.03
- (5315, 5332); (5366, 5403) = 1.03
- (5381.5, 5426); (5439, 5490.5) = 1.03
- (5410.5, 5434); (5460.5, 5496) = 1.01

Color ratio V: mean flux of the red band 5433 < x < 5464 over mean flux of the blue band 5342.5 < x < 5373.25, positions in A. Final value 1.0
